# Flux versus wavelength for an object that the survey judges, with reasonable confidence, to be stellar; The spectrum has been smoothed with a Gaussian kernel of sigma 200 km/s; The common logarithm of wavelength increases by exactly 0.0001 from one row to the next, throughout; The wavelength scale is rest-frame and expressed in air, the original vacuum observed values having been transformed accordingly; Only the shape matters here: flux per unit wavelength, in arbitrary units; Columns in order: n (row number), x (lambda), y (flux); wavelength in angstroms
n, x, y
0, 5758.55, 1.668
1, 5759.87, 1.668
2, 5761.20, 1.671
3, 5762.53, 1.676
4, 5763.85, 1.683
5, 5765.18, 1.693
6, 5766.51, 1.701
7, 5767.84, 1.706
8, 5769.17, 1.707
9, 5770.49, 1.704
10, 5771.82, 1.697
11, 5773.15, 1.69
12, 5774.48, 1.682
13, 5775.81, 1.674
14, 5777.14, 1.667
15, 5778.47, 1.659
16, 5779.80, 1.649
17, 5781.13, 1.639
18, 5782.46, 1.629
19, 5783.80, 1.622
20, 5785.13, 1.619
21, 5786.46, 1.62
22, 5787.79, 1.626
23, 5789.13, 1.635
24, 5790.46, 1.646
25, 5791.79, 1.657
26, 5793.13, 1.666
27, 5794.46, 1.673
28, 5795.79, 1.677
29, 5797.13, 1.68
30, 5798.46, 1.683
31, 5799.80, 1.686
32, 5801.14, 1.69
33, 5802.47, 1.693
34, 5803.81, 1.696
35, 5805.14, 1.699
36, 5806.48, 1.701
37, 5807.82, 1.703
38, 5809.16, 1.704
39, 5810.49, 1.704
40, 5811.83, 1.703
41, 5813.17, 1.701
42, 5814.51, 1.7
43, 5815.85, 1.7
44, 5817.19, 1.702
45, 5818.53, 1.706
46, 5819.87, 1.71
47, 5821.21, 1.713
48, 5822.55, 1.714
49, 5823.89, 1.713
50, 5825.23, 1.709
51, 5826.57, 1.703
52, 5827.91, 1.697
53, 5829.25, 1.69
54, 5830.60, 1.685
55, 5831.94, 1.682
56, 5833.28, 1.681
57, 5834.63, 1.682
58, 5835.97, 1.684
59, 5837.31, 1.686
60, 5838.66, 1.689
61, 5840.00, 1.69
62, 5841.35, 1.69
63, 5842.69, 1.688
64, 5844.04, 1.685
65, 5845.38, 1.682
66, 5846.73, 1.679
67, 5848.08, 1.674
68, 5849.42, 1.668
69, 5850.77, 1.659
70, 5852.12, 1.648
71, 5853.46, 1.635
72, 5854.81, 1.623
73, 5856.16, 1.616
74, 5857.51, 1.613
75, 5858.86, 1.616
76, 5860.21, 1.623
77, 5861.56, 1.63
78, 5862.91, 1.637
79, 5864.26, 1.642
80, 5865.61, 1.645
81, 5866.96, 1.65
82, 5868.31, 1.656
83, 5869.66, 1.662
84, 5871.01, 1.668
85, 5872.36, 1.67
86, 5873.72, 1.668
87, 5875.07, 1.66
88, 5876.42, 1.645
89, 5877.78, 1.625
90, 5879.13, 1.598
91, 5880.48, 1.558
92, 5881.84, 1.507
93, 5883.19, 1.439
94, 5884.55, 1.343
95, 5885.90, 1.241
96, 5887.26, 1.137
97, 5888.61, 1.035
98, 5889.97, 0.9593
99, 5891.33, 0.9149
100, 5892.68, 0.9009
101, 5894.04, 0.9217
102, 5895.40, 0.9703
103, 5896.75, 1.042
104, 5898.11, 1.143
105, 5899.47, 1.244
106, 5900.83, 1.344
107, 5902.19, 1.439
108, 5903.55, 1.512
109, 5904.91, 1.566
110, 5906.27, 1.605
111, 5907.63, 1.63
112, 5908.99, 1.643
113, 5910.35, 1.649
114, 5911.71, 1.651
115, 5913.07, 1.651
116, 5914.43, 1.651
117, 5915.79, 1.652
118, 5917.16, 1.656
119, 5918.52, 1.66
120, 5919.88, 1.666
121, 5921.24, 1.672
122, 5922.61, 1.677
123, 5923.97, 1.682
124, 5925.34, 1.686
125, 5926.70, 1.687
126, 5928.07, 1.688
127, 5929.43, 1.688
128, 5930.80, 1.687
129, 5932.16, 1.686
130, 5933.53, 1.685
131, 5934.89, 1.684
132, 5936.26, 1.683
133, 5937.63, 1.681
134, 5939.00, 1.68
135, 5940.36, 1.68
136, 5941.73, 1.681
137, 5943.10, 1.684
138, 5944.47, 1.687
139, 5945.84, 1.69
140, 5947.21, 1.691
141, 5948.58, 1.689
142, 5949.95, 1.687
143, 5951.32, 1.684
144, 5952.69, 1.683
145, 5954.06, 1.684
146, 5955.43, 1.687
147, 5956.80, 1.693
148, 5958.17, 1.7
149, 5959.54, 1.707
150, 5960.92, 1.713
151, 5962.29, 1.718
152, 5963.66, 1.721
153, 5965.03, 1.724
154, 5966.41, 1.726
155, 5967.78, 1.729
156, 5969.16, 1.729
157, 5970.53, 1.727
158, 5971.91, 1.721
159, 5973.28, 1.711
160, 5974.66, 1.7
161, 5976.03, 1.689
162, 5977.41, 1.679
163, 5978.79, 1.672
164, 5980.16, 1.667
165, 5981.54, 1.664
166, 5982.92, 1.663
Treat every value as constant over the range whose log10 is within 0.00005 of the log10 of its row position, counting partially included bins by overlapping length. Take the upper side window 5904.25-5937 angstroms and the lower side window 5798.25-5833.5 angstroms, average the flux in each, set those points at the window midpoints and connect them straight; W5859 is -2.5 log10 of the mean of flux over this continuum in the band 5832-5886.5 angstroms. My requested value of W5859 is 0.04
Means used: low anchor 1.7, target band 1.63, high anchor 1.66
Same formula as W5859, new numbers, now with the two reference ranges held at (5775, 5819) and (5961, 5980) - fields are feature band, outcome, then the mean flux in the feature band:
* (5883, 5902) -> 0.45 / 1.12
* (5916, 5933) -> 0.02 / 1.68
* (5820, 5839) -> -0.01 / 1.7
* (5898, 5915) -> 0.11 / 1.53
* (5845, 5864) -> 0.03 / 1.64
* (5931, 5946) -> 0.01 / 1.68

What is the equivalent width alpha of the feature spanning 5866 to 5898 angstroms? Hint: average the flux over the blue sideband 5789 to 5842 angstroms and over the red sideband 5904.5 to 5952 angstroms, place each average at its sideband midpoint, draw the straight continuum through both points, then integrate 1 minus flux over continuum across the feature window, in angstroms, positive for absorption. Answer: 6.0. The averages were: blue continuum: 1.69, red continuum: 1.67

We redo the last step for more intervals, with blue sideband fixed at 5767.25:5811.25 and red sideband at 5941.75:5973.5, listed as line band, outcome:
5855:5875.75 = 0.5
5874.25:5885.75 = 1.1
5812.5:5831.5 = -0.3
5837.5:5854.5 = 0.1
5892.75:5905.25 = 3.5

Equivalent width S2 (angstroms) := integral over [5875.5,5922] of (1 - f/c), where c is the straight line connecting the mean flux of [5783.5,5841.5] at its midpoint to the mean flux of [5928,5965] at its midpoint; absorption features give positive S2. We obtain 7.7 angstroms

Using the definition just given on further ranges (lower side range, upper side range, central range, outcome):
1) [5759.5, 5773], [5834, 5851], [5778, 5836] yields 0.2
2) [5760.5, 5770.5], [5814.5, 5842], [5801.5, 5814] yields 0.0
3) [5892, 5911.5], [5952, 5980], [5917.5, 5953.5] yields -3.6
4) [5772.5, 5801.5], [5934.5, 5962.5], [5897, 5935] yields 2.0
